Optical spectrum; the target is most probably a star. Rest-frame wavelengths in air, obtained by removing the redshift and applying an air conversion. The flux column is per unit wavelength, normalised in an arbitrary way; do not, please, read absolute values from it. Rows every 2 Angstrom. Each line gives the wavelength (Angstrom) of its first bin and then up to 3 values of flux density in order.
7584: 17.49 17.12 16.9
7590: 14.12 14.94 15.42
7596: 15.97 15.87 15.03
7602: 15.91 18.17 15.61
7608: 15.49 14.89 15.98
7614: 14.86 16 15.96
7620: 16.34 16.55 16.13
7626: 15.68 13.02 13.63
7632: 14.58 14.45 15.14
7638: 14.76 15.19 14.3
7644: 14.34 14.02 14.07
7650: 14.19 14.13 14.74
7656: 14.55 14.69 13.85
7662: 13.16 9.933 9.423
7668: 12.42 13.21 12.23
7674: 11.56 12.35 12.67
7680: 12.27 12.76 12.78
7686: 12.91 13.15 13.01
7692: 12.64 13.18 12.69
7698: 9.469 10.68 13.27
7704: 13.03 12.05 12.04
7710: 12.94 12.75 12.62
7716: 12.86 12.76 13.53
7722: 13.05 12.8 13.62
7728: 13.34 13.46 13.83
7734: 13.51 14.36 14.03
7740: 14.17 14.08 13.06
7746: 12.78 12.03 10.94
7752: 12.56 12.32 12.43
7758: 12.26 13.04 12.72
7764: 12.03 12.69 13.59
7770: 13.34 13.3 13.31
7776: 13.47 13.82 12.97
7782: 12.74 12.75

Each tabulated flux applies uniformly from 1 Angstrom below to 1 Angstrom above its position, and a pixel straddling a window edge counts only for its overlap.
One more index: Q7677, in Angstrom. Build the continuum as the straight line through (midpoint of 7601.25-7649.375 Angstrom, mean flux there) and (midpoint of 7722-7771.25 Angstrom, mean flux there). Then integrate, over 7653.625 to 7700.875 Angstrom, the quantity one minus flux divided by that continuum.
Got 5.9 Angstrom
